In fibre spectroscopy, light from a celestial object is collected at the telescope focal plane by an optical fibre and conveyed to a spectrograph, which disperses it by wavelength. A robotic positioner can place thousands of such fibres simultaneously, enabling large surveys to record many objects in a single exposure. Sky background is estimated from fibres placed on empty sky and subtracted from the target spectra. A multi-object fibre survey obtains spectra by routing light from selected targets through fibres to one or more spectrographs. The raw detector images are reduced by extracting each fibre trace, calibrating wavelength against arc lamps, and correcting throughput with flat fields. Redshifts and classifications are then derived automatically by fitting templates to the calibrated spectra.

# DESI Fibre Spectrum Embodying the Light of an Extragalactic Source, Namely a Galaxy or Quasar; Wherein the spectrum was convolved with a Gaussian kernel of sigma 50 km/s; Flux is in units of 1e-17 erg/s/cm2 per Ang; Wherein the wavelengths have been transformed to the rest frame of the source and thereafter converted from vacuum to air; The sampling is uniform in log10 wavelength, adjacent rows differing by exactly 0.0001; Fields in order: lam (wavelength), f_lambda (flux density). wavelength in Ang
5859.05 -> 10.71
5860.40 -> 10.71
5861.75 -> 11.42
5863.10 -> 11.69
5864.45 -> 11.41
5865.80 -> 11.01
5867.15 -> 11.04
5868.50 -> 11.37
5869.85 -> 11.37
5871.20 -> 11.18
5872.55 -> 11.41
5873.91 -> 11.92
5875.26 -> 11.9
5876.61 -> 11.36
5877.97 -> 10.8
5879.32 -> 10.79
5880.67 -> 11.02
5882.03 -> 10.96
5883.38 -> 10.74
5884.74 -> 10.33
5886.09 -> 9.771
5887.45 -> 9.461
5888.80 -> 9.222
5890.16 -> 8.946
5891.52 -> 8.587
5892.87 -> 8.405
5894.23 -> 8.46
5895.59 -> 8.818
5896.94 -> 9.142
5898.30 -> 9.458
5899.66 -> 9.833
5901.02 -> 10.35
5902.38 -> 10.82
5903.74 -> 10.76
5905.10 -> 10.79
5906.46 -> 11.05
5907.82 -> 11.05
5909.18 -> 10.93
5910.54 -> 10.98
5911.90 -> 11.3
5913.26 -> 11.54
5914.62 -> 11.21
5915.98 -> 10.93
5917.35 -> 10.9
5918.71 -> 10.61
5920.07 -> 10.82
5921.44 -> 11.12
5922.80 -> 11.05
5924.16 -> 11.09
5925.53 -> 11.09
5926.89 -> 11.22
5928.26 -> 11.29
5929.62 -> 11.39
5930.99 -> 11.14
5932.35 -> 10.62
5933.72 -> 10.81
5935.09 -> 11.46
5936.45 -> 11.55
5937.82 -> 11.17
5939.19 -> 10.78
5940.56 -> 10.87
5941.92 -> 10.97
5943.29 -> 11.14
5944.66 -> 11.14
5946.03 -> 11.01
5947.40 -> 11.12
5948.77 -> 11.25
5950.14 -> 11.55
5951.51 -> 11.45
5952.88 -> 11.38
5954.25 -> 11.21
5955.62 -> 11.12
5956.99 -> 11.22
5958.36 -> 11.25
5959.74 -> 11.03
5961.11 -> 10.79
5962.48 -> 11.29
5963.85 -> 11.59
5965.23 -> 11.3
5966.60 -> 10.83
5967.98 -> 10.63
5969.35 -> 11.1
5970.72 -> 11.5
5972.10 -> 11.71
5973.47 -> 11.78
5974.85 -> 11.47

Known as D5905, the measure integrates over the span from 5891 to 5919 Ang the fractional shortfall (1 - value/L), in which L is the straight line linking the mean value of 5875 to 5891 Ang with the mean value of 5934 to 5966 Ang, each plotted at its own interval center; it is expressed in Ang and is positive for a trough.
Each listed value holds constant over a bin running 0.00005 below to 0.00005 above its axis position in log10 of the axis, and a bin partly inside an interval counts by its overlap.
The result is 1.0 Ang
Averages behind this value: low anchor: 10.4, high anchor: 11.2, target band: 10.3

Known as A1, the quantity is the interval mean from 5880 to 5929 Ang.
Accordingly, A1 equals 10.4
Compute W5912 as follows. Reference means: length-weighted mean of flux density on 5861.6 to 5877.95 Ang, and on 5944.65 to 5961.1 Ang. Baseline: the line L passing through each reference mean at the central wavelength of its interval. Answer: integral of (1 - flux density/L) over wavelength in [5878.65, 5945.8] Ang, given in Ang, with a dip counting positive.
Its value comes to 4.32 Ang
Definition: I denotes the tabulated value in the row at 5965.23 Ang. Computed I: 11.3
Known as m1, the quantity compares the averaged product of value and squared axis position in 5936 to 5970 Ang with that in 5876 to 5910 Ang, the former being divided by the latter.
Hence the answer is 1.13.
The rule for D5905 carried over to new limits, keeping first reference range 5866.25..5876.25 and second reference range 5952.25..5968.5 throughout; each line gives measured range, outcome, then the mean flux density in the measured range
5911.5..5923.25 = 0.25 Ang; 11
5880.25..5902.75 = 3.45 Ang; 9.63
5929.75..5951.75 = 0.16 Ang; 11.1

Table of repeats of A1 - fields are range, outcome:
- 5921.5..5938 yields 11.2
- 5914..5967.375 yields 11.1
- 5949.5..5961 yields 11.3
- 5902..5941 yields 11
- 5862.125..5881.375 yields 11.3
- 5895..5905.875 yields 10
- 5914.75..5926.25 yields 11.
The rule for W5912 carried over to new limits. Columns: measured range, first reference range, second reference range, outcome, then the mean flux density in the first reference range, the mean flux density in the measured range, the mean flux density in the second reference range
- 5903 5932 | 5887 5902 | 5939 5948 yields -2.94 Ang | 9.18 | 11.1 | 11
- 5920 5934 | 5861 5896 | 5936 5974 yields -0.16 Ang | 10.5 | 11.1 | 11.2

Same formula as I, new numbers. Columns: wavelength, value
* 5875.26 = 11.9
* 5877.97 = 10.8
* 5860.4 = 10.71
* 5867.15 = 11.04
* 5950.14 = 11.55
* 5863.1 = 11.69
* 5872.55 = 11.41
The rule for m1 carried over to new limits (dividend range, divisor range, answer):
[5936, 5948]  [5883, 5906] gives 1.17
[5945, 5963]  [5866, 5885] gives 1.03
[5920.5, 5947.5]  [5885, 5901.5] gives 1.22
